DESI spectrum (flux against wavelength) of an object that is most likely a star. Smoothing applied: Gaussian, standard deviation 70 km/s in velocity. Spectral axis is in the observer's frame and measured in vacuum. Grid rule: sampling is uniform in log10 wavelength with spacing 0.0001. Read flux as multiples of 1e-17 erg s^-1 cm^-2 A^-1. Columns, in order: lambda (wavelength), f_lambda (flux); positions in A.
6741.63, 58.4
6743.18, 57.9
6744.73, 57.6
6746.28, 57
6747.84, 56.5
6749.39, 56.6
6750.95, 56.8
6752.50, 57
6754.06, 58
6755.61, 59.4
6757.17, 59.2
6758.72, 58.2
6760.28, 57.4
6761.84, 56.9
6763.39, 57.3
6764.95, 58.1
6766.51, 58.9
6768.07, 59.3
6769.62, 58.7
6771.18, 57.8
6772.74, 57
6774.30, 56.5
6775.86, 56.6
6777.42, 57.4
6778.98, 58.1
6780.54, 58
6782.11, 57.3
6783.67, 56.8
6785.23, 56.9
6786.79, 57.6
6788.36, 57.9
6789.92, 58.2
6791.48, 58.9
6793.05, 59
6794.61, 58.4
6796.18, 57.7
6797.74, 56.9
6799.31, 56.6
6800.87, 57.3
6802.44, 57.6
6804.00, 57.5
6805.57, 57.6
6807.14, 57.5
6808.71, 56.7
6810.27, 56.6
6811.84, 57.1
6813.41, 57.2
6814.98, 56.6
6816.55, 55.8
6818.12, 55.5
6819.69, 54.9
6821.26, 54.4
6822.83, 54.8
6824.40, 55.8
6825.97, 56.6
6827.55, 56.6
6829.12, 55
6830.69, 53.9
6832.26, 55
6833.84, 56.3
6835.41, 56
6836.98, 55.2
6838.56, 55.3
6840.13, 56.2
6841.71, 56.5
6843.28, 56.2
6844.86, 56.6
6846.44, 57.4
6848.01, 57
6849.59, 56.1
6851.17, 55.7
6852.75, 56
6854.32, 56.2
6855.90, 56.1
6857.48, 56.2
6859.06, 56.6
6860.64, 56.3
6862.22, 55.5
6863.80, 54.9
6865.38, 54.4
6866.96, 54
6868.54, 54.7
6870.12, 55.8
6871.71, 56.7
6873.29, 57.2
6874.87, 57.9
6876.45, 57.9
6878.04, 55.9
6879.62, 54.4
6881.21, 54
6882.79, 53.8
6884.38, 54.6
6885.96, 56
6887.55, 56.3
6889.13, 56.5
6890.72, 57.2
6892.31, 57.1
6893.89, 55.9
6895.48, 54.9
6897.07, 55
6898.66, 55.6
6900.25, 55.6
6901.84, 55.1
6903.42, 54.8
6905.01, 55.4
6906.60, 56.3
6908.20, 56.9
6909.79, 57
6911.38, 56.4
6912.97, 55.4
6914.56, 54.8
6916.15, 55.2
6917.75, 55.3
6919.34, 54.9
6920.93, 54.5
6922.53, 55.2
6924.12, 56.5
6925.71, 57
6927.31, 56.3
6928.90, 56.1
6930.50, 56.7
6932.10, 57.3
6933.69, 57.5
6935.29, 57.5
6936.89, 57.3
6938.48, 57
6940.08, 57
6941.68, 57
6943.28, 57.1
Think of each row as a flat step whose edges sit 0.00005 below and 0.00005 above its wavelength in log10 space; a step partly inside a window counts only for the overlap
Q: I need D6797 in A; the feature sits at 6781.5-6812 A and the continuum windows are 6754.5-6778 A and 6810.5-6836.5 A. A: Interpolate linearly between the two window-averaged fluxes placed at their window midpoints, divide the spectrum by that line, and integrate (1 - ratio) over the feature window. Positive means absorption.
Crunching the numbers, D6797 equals -0.40 A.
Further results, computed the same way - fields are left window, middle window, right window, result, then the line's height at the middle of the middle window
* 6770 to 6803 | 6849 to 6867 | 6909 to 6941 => 0.4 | 56.9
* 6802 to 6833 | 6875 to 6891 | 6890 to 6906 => 0.0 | 55.8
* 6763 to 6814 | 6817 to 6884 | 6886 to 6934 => 1.2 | 56.8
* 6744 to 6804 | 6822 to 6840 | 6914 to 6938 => 0.5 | 57.1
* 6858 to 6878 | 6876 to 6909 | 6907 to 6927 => 0.1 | 55.9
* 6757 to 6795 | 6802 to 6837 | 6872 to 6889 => 0.6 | 57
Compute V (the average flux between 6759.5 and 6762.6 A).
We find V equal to 57.1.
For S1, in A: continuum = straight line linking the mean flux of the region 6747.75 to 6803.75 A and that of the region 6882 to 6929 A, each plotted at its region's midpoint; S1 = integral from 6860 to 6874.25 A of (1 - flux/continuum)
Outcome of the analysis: 0.2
